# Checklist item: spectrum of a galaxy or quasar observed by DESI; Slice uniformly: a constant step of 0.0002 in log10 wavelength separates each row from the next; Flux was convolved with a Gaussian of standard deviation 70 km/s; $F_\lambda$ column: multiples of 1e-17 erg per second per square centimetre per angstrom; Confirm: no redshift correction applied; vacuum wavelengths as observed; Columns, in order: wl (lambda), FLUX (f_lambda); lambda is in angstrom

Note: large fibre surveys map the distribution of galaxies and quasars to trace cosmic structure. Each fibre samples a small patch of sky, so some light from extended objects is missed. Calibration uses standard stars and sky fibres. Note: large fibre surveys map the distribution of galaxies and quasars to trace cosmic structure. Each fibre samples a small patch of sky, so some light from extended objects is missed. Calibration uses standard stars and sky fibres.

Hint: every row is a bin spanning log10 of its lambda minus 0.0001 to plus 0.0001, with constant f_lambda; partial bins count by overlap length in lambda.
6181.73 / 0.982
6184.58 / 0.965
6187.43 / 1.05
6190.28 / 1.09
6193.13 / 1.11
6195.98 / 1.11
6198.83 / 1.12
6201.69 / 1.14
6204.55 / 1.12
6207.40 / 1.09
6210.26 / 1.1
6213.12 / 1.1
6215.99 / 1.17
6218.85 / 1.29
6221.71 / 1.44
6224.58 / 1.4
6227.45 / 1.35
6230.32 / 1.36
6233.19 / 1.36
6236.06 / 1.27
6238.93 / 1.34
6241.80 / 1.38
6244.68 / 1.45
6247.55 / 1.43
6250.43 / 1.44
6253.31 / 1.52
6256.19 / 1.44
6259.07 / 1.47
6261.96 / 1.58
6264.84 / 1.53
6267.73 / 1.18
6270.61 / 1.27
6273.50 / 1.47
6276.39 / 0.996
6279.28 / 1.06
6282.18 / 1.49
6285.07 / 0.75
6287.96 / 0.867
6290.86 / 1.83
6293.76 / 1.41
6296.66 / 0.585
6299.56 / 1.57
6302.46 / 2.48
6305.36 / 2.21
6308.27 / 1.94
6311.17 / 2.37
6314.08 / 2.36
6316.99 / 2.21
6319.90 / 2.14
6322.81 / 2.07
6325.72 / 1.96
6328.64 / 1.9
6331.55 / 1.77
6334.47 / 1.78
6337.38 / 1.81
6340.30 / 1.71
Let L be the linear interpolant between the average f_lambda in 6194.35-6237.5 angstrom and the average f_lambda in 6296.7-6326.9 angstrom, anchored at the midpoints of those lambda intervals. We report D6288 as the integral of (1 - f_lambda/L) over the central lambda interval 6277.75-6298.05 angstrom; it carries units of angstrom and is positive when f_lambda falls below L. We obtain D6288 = 7.76 angstrom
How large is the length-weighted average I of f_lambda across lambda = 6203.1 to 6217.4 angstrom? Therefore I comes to 1.12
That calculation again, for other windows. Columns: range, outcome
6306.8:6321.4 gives 2.2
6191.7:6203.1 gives 1.12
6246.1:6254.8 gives 1.46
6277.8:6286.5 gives 1.1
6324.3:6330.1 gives 1.93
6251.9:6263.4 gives 1.5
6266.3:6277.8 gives 1.23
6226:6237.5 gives 1.33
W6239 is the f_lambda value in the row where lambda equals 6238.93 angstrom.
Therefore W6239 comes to 1.34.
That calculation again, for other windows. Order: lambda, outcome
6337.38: 1.81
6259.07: 1.47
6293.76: 1.41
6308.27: 1.94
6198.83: 1.12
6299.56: 1.57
